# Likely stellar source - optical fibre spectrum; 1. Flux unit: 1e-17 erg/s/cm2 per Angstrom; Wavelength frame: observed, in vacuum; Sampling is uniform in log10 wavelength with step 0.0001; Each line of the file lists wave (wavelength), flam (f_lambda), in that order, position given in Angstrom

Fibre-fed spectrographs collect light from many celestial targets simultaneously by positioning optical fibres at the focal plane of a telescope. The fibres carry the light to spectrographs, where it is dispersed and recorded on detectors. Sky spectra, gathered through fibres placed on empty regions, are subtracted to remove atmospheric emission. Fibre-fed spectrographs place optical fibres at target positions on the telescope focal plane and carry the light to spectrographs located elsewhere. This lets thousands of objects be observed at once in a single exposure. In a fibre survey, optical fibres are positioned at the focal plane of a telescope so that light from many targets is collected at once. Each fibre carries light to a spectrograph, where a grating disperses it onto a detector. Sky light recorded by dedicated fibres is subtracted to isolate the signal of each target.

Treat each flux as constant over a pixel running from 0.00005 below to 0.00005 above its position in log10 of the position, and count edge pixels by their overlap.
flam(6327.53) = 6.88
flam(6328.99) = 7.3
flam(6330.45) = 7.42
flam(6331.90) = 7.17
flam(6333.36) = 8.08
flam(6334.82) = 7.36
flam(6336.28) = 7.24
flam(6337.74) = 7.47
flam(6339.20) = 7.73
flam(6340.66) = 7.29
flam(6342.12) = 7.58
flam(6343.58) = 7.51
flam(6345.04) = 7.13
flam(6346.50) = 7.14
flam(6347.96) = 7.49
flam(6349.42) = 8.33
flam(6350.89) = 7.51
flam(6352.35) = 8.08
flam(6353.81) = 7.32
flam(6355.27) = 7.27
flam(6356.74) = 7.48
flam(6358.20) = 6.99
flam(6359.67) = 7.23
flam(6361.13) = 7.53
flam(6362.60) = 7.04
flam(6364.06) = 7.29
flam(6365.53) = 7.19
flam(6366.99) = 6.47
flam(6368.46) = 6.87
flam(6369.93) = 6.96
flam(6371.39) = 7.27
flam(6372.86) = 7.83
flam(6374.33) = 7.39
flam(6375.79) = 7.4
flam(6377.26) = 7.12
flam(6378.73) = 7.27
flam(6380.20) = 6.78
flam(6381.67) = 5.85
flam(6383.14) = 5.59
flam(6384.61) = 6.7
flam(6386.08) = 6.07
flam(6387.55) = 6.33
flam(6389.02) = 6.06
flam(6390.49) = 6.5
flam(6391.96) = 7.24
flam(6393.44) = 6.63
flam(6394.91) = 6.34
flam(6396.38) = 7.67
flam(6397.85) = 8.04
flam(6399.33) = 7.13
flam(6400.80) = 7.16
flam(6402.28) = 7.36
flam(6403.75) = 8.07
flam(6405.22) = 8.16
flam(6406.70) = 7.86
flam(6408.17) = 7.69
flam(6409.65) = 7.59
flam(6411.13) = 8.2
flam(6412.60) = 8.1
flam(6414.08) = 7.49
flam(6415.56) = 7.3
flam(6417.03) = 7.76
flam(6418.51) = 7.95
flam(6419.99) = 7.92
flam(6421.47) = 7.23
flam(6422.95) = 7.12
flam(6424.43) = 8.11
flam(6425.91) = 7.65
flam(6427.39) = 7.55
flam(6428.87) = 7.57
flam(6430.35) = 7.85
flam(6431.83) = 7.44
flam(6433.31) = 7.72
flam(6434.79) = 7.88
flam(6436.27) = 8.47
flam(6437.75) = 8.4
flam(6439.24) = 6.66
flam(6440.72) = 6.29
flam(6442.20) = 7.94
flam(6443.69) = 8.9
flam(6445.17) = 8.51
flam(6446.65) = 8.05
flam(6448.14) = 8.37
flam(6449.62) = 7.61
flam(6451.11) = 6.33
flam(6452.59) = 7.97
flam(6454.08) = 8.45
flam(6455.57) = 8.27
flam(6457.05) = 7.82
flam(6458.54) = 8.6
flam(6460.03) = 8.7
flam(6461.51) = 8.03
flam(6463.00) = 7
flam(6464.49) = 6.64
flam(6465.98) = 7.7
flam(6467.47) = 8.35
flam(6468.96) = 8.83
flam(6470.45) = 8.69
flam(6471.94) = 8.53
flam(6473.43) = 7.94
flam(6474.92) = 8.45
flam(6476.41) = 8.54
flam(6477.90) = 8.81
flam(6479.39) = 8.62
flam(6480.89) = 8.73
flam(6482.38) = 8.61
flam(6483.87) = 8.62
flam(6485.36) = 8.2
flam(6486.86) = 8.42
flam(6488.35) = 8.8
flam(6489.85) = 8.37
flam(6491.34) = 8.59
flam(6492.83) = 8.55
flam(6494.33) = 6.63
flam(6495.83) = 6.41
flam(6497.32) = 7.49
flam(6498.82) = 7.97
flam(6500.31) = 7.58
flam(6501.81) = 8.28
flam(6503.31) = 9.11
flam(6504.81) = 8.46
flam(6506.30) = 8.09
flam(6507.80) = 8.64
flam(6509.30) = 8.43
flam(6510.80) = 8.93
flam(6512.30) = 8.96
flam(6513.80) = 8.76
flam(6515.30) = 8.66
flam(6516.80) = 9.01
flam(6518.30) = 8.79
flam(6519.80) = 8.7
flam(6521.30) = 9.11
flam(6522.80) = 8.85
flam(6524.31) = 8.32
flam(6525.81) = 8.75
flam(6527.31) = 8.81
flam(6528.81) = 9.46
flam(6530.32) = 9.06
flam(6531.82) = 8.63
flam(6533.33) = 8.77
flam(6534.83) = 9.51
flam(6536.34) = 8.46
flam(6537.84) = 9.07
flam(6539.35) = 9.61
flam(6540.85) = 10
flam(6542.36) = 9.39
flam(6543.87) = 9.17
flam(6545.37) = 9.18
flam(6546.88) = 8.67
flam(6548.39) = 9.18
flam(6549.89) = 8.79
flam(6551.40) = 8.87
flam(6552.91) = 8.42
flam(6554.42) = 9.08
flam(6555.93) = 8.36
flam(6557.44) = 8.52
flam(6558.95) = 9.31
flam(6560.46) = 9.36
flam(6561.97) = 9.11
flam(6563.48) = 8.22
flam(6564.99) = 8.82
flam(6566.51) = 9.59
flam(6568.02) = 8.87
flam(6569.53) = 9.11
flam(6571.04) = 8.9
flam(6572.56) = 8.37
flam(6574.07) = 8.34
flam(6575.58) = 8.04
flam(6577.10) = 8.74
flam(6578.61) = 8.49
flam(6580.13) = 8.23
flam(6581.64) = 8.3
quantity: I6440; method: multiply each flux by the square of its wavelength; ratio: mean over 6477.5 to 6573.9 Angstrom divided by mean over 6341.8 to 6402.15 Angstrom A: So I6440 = 1.3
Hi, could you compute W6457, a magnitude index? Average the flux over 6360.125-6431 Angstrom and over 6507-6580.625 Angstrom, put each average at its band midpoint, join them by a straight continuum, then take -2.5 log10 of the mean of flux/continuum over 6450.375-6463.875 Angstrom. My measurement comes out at 0.004 mag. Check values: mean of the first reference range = 7.26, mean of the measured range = 7.9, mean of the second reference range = 8.87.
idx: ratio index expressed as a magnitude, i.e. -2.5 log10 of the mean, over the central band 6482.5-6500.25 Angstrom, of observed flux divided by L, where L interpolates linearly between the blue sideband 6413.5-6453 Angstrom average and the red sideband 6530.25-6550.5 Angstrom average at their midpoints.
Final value 0.06 mag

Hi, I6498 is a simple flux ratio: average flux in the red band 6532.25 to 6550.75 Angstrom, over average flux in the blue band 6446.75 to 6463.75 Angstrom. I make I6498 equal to 1.2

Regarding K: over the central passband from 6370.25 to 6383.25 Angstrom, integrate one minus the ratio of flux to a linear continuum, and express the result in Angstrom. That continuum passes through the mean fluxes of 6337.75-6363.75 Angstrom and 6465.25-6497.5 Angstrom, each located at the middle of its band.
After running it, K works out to 1.03 Angstrom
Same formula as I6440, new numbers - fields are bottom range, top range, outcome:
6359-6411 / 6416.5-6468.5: 1.12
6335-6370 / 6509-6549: 1.29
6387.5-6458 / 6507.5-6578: 1.21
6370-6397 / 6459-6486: 1.26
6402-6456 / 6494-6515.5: 1.08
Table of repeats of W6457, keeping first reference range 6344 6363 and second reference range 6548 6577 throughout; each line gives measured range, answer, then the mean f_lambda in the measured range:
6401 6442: 0.03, 7.68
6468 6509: 0.00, 8.3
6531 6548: -0.06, 9.13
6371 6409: 0.09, 7.06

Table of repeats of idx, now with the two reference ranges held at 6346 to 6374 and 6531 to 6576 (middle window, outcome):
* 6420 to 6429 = 0.04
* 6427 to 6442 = 0.05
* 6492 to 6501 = 0.14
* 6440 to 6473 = 0.02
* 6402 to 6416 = -0.01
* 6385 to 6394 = 0.17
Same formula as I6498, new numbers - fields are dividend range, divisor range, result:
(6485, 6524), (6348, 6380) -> 1.14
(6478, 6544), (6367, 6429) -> 1.19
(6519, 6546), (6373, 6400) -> 1.33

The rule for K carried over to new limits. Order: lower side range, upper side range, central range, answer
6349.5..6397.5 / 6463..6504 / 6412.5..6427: -0.3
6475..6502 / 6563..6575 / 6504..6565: -2.6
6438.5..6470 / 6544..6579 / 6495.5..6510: 0.4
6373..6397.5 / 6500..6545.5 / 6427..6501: -0.6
